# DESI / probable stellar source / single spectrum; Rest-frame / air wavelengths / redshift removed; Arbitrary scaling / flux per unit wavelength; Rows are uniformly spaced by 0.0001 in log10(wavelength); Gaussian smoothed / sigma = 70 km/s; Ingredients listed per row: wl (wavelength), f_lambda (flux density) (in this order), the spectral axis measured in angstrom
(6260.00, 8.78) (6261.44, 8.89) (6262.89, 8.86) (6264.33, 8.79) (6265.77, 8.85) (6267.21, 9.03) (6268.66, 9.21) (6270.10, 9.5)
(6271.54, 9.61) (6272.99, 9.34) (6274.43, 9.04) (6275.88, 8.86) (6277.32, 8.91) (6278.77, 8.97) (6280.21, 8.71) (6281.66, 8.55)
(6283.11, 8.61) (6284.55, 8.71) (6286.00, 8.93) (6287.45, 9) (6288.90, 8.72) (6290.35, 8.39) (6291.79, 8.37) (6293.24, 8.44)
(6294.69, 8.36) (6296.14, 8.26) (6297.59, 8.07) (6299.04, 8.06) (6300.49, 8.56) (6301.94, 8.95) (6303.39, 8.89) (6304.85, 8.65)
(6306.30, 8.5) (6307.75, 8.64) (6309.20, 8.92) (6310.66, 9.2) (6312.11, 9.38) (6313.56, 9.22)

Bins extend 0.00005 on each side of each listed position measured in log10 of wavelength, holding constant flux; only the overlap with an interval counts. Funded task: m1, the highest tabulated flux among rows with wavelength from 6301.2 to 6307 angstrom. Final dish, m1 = 8.95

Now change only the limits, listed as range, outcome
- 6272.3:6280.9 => 9.34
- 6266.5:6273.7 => 9.61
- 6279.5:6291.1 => 9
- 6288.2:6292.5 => 8.72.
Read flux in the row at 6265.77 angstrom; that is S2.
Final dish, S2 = 8.85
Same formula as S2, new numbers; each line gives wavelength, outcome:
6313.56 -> 9.22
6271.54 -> 9.61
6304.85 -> 8.65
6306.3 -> 8.5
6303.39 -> 8.89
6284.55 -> 8.71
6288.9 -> 8.72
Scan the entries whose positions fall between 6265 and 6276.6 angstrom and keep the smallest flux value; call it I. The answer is 8.85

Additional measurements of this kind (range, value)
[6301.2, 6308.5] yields 8.5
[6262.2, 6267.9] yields 8.79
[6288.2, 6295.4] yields 8.36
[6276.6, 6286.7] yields 8.55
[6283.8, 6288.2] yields 8.71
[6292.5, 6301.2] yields 8.06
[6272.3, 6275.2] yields 9.04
